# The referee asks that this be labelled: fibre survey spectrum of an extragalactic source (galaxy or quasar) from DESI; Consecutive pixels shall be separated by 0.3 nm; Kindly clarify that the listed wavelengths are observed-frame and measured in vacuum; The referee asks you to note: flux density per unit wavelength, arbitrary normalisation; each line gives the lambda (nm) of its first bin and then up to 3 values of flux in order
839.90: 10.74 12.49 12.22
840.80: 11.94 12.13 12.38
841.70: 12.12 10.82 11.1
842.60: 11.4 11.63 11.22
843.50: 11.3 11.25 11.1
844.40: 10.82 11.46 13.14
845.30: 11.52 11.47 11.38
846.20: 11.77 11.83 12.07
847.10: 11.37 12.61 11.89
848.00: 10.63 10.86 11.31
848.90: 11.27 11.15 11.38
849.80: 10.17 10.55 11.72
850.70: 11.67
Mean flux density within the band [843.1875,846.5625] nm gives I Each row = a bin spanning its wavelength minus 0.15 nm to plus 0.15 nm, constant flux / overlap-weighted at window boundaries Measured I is 11.5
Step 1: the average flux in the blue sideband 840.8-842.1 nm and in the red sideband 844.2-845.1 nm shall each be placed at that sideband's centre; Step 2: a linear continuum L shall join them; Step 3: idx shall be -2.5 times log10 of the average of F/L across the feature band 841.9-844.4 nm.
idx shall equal 0.06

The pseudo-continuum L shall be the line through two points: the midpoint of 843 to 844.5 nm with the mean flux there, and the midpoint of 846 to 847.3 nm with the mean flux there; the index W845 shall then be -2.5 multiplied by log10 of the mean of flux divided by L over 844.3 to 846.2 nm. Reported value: -0.02 mag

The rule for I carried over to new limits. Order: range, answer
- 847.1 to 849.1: 11.4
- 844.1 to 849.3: 11.6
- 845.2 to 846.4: 11.5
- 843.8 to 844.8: 11.1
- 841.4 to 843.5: 11.4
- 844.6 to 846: 11.8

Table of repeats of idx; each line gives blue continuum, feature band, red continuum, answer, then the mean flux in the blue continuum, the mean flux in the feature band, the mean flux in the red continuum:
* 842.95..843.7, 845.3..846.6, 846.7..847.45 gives 0.01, 11.3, 11.6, 11.9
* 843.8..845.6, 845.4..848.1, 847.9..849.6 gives -0.03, 11.6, 11.7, 11.1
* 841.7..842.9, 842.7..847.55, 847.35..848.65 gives -0.03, 11.3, 11.6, 11.4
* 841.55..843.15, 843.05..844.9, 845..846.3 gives 0.03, 11.4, 11.2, 11.7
